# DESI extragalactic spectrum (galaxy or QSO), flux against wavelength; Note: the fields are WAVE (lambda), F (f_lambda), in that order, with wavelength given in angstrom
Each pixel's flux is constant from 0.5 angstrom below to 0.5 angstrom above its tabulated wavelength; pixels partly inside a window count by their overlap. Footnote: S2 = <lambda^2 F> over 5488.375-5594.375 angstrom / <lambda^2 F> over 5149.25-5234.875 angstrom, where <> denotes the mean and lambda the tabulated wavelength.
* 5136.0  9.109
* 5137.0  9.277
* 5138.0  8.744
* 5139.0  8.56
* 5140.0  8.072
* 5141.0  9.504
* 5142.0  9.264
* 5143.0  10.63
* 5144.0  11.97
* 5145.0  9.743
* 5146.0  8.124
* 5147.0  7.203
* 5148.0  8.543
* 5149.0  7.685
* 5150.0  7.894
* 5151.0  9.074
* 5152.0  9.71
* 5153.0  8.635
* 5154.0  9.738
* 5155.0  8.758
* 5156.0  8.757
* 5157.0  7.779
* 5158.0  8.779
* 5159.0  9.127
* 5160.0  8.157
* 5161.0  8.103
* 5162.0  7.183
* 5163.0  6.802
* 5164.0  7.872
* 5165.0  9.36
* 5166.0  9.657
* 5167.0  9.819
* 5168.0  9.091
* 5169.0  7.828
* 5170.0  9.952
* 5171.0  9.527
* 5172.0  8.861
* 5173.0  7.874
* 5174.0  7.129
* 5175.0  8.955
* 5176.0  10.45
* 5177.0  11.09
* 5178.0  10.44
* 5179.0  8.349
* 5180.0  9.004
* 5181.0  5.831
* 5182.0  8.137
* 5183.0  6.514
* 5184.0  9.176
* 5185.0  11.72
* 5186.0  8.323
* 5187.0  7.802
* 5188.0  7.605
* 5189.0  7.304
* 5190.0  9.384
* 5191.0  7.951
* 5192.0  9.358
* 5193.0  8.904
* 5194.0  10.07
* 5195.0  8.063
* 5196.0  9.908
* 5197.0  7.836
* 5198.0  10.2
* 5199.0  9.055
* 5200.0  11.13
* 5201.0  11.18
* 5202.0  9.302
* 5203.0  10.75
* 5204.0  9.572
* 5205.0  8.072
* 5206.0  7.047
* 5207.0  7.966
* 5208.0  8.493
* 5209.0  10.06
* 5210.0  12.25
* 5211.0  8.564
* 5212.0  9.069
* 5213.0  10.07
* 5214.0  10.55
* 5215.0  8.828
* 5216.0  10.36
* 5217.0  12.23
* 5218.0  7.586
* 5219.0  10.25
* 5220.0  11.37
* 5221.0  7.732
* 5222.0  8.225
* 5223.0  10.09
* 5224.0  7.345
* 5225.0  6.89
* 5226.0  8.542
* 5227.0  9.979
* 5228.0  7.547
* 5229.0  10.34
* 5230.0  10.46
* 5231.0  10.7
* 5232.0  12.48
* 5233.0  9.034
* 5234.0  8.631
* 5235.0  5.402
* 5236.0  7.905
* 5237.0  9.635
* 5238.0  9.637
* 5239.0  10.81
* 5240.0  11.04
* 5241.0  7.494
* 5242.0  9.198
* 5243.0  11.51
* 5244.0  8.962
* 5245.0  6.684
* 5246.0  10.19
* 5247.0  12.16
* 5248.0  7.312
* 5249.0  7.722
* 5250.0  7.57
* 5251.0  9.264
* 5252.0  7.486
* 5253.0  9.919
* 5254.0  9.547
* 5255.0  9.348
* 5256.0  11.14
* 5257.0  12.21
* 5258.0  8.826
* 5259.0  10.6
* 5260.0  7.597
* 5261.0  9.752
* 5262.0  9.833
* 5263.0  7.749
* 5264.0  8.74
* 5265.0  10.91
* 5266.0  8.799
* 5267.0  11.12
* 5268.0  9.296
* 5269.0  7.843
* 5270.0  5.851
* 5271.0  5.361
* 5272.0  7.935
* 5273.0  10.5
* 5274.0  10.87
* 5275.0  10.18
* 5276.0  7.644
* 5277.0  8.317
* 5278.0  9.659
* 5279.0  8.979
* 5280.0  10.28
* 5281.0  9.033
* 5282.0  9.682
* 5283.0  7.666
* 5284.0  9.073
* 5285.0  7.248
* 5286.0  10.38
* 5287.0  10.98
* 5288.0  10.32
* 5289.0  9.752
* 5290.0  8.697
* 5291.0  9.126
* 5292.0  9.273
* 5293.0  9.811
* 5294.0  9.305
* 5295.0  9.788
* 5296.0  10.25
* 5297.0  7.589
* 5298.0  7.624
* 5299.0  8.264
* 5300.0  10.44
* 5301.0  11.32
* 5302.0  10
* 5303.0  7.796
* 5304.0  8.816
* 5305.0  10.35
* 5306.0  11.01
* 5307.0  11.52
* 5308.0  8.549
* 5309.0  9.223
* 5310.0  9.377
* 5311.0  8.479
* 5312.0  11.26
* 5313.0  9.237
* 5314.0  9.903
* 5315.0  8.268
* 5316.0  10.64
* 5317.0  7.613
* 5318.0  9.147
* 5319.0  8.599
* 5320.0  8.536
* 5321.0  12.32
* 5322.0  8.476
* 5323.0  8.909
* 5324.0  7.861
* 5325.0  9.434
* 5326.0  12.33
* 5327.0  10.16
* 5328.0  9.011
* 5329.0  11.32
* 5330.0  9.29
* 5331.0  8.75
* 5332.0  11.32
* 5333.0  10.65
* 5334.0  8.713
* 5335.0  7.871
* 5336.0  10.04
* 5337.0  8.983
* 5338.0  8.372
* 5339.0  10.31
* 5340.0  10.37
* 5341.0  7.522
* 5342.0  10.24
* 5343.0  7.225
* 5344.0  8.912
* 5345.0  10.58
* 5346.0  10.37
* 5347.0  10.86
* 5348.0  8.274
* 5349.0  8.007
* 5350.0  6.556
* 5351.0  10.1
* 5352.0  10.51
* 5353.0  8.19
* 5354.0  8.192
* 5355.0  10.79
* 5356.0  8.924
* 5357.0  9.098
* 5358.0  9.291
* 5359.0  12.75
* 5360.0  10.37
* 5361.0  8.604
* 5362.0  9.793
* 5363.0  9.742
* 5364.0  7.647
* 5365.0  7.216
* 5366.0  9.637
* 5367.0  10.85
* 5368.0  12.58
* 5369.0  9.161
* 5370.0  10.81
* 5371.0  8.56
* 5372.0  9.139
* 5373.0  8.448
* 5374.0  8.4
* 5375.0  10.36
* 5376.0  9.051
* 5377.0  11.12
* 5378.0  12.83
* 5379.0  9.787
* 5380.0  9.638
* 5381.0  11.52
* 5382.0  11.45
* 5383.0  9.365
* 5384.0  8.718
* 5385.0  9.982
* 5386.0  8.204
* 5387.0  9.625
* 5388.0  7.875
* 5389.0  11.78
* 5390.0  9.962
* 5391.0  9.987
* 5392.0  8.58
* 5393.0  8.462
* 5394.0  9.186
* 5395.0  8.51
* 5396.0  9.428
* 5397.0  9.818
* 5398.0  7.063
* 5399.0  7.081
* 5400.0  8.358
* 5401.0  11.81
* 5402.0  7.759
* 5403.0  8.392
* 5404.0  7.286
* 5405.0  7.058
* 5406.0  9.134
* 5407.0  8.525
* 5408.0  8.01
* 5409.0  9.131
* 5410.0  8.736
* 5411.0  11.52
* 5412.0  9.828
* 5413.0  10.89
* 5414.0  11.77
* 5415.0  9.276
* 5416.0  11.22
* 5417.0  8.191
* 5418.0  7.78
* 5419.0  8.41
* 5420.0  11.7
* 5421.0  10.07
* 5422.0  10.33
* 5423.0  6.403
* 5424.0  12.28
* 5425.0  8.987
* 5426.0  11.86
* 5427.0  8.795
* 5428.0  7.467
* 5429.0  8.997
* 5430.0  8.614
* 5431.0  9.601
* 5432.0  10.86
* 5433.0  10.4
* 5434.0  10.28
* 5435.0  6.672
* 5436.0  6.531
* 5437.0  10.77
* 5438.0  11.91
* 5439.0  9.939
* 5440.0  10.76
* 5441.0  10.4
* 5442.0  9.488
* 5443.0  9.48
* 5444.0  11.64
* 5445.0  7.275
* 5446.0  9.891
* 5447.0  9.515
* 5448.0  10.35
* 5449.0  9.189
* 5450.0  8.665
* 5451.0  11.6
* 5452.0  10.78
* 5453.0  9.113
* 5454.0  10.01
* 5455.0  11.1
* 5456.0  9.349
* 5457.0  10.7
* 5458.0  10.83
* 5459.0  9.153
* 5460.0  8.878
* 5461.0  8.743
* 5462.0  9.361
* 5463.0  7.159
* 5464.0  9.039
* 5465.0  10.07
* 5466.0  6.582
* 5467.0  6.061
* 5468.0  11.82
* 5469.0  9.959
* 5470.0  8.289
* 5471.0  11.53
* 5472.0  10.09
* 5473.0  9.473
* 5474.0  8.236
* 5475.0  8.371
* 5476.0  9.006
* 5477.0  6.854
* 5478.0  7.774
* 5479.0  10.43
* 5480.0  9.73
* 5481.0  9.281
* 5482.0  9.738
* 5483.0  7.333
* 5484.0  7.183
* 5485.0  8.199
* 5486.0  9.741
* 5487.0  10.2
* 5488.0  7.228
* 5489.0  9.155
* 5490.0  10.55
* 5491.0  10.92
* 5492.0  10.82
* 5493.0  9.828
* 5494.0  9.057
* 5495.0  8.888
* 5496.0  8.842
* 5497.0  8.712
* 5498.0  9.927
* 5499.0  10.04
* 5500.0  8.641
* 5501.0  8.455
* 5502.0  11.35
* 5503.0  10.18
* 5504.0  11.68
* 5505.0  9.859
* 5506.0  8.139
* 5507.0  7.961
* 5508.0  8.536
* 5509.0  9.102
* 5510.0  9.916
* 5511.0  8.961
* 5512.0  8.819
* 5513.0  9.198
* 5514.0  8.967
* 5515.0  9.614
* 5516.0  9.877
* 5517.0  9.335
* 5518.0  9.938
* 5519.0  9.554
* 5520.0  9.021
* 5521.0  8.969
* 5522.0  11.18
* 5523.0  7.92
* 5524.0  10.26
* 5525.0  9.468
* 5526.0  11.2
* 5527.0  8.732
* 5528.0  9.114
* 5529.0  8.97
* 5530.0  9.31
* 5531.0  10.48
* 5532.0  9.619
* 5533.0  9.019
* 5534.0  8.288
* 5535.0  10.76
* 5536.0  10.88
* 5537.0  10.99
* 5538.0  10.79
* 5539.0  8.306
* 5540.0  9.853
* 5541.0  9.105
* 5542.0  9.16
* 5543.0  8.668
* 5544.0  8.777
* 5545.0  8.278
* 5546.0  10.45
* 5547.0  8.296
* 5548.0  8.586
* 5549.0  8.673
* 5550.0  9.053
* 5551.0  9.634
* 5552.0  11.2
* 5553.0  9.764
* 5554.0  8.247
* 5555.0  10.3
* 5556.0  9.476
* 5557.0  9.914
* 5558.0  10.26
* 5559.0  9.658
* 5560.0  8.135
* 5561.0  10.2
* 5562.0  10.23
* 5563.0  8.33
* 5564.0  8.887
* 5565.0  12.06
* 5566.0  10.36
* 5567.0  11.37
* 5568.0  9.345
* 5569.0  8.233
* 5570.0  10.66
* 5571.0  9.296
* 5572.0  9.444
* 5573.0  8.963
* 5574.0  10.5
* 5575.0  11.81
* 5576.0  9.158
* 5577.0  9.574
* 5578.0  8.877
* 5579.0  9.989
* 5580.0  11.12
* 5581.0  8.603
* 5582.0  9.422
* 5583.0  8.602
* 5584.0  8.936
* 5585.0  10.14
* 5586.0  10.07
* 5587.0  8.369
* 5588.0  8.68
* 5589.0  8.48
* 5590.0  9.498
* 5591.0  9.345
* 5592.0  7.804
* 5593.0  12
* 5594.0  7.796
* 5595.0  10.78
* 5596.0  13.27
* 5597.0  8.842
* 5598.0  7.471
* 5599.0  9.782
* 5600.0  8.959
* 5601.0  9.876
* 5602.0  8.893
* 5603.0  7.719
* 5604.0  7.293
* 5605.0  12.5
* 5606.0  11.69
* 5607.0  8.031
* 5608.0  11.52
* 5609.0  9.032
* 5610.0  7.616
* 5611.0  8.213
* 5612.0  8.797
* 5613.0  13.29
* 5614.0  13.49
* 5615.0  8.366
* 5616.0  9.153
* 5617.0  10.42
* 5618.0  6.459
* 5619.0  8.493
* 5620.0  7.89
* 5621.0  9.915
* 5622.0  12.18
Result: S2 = 1.20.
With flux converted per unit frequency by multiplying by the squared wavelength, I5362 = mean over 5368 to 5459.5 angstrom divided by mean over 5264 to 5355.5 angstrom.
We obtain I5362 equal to 1.1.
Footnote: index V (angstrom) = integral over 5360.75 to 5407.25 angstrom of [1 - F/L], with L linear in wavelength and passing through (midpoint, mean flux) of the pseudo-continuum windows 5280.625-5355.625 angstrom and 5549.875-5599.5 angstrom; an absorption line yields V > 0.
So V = 0.6 angstrom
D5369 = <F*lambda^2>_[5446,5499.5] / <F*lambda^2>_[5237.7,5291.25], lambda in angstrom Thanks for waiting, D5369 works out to 1.09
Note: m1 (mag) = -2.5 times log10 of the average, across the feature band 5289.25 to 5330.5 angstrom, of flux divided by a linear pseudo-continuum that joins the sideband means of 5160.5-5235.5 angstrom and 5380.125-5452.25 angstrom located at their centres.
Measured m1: -0.03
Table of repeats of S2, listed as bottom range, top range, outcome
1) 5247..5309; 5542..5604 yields 1.14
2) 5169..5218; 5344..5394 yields 1.12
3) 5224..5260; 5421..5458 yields 1.13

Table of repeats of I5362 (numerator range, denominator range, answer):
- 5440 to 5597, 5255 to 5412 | 1.08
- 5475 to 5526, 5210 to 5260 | 1.10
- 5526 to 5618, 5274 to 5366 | 1.12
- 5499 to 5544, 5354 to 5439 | 1.05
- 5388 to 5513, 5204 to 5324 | 1.08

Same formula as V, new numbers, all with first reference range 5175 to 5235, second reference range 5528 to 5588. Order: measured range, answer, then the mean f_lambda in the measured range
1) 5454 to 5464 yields 0.0 angstrom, 9.48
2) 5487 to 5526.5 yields 0.1 angstrom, 9.5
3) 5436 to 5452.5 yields -0.9 angstrom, 9.99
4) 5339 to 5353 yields 0.2 angstrom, 9.2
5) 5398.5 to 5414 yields 0.7 angstrom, 8.99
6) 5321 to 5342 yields -0.5 angstrom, 9.57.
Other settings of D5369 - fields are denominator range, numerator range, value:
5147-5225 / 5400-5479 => 1.16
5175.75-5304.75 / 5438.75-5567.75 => 1.13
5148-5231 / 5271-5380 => 1.11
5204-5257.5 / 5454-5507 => 1.09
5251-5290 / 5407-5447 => 1.11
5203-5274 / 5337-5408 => 1.07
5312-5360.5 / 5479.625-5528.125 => 1.05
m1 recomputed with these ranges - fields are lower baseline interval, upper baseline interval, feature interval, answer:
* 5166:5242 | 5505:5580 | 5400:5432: 0.00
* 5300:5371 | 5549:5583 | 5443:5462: -0.02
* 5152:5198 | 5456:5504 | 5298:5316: -0.08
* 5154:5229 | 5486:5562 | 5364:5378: -0.05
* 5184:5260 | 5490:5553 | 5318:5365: 0.00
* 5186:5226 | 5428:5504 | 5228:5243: -0.03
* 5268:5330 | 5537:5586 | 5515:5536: -0.01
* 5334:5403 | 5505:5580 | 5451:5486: 0.04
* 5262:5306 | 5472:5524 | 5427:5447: -0.03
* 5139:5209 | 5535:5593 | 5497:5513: 0.00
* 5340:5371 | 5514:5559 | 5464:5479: 0.07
